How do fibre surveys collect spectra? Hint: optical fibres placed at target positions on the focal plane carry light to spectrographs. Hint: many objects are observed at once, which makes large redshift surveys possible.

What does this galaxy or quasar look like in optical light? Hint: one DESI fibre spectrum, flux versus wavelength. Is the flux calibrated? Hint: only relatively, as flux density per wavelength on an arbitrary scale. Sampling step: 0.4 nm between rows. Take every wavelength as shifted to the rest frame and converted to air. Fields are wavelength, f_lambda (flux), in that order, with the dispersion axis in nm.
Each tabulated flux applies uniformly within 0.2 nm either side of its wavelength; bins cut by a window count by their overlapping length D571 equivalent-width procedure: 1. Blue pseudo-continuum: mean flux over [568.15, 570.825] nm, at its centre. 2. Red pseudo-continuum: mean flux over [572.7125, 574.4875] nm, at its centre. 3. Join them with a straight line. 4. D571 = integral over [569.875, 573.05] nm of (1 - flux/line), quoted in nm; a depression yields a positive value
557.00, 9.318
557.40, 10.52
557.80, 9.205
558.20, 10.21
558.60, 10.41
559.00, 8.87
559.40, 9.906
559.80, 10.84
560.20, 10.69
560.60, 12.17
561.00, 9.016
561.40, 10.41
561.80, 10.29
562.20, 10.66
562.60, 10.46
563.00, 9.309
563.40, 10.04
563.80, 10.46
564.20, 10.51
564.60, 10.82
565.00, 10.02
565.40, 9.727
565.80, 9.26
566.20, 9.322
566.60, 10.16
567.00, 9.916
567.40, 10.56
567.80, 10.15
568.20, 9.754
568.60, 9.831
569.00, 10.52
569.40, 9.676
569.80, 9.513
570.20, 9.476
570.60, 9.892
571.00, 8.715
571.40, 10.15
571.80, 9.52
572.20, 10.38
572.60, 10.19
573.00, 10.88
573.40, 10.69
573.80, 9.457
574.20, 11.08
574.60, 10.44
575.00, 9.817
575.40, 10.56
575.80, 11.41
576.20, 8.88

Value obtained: 0.095 nm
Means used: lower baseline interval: 9.8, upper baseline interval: 10.5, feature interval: 9.84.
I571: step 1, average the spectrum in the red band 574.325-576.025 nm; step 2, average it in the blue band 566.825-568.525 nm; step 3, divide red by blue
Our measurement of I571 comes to 1.0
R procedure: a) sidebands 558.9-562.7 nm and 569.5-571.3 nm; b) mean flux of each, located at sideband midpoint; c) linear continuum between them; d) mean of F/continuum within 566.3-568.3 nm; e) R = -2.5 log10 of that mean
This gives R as -0.04 mag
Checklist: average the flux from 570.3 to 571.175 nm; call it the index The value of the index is 9.34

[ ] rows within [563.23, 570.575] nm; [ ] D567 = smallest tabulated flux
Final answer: 9.26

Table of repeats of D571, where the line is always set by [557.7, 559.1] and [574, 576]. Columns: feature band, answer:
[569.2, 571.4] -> 0.19 nm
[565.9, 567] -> 0.05 nm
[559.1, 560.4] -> -0.07 nm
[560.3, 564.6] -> -0.16 nm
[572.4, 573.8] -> 0.02 nm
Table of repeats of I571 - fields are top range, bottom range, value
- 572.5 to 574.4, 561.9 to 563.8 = 1.03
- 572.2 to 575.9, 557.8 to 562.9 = 1.02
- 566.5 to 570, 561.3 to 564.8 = 0.97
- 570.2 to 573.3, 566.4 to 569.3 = 0.98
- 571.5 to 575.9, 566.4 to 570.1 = 1.04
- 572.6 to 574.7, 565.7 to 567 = 1.09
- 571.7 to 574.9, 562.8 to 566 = 1.03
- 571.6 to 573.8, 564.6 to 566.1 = 1.05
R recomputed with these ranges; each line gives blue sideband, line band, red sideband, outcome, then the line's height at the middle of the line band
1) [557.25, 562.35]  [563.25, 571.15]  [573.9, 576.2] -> 0.045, 10.3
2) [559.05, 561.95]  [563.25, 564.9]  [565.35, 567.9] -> -0.038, 10.1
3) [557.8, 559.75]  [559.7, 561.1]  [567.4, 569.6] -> -0.094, 9.89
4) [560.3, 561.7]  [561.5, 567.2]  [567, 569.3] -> 0.028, 10.3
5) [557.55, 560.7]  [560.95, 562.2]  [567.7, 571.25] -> -0.003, 10.1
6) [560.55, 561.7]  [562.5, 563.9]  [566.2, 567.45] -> 0.020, 10.2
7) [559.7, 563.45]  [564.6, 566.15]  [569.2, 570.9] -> 0.027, 10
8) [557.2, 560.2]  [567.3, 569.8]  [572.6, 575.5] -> 0.027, 10.3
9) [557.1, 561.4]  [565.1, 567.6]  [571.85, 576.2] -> 0.048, 10.3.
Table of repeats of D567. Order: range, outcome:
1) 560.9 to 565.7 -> 9.016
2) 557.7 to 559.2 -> 8.87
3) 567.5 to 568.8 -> 9.754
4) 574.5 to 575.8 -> 9.817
